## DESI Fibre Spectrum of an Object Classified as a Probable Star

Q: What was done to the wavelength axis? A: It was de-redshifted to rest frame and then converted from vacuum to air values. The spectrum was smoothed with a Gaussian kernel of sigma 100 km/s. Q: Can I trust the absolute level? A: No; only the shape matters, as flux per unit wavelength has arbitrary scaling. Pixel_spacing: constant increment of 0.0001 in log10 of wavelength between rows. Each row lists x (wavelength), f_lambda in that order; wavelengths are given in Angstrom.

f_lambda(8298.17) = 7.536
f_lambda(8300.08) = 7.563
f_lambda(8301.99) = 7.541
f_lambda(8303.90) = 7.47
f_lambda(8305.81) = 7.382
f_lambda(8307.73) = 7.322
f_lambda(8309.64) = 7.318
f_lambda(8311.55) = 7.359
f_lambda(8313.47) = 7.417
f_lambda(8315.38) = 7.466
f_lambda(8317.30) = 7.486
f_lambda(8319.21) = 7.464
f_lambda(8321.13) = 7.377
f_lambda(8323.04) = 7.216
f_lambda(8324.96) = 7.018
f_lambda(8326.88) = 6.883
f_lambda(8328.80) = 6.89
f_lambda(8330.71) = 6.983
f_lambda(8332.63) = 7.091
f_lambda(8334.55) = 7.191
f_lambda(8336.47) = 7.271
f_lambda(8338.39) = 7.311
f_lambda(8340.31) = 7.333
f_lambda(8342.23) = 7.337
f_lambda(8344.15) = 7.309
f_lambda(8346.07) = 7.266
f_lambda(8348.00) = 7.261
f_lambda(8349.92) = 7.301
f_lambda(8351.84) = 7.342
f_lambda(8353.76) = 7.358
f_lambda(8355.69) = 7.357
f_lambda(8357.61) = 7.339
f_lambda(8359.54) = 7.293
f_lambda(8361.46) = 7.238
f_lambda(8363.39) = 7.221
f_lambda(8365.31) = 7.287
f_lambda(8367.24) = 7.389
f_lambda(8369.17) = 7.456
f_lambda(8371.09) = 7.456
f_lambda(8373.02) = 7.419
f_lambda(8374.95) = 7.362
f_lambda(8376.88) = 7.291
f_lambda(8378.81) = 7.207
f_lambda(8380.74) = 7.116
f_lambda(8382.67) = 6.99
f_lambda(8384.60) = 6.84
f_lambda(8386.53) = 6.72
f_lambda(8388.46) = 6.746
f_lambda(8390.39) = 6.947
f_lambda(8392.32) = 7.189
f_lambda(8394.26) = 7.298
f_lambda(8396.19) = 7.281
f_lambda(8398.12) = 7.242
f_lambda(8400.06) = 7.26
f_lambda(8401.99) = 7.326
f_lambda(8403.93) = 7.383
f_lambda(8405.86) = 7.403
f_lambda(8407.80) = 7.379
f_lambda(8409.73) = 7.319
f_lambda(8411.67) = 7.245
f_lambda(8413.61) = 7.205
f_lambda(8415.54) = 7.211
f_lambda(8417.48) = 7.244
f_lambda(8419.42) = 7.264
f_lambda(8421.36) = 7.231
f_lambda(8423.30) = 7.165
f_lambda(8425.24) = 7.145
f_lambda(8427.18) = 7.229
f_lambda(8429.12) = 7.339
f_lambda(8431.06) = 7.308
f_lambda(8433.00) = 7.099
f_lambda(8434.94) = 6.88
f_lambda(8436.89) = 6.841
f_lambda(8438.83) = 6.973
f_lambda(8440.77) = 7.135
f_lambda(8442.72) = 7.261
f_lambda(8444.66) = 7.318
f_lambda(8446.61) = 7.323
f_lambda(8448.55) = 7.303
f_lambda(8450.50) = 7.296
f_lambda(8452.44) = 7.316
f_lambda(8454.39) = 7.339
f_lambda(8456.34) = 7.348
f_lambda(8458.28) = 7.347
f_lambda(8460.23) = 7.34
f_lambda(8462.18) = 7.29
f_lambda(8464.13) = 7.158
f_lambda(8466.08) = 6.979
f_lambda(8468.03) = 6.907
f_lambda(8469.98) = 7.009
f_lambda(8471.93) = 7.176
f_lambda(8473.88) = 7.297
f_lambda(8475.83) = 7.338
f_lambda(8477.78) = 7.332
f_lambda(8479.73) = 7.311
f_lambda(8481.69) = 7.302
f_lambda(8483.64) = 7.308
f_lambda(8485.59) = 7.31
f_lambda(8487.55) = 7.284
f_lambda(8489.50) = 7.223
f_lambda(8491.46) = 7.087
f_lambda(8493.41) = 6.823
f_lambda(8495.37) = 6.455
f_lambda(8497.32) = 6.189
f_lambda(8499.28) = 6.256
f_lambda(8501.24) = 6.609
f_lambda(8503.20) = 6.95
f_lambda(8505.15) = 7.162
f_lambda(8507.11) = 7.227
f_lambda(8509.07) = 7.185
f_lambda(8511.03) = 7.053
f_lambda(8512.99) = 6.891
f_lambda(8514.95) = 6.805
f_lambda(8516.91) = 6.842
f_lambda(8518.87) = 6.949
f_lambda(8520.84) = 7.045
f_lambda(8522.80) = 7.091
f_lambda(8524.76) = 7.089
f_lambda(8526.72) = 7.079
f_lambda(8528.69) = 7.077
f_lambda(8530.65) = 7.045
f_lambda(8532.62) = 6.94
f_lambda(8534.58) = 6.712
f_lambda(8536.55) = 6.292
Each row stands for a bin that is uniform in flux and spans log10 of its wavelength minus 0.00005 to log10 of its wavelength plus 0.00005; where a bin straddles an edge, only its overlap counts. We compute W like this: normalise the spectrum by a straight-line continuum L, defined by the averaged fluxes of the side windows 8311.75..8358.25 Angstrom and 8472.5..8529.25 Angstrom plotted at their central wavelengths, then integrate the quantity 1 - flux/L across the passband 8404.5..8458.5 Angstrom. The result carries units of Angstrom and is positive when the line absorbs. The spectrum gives -0.8 Angstrom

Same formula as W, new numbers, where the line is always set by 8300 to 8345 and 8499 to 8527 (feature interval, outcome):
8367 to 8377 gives -0.3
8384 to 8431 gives -0.4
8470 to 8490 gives -0.7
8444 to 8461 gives -0.6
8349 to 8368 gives -0.2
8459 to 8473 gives -0.2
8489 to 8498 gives 0.3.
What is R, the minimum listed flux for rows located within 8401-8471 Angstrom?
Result 6.841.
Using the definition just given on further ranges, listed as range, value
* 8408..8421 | 7.205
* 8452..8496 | 6.455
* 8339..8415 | 6.72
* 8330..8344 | 6.983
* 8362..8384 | 6.99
